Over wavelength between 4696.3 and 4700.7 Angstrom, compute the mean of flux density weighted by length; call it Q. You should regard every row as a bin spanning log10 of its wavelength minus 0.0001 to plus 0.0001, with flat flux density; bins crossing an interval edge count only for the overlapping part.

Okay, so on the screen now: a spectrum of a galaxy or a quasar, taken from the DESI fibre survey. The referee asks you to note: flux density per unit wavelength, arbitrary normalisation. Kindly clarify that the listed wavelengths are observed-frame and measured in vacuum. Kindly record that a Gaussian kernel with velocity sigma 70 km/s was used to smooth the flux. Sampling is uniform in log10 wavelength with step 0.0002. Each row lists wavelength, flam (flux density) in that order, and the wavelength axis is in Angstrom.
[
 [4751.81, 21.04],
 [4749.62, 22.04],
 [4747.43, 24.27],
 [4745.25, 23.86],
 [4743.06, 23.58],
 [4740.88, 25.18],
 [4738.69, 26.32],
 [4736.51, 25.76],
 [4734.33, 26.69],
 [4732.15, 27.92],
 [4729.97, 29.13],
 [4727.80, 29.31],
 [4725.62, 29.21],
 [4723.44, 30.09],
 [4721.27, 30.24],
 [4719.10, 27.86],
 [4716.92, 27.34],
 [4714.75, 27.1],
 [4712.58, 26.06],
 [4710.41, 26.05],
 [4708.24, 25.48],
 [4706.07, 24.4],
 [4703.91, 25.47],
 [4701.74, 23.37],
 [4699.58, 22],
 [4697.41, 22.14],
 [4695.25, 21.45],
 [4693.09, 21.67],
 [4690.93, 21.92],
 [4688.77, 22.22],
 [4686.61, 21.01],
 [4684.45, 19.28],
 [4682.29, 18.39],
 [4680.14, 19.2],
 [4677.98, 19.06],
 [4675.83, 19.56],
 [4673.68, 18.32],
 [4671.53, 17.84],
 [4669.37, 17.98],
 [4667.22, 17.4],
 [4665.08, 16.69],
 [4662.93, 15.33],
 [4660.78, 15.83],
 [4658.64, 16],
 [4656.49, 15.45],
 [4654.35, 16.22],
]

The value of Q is 22.1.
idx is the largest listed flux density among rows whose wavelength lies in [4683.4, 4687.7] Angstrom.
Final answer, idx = 21.01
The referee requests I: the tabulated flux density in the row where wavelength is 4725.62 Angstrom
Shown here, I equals 29.21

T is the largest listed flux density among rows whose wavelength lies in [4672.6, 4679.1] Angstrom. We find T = 19.56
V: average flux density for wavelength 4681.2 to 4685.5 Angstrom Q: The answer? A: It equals 18.8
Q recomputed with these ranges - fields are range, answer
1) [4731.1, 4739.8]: 26.6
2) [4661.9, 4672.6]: 17.1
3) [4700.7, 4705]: 24.4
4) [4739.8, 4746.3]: 24.2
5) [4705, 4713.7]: 25.5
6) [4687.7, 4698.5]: 21.9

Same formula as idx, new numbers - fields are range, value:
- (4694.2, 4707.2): 25.47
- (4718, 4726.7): 30.24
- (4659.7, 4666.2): 16.69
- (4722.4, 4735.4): 30.09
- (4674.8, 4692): 22.22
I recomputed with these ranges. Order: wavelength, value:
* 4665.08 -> 16.69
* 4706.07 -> 24.4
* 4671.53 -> 17.84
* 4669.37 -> 17.98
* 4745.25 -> 23.86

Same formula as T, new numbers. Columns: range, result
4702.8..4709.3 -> 25.48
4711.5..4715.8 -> 27.1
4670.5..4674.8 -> 18.32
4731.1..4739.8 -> 27.92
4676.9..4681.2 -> 19.2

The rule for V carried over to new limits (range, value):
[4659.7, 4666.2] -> 16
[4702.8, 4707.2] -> 24.9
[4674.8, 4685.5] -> 19.1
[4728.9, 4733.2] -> 28.5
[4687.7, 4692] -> 22.1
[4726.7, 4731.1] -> 29.2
